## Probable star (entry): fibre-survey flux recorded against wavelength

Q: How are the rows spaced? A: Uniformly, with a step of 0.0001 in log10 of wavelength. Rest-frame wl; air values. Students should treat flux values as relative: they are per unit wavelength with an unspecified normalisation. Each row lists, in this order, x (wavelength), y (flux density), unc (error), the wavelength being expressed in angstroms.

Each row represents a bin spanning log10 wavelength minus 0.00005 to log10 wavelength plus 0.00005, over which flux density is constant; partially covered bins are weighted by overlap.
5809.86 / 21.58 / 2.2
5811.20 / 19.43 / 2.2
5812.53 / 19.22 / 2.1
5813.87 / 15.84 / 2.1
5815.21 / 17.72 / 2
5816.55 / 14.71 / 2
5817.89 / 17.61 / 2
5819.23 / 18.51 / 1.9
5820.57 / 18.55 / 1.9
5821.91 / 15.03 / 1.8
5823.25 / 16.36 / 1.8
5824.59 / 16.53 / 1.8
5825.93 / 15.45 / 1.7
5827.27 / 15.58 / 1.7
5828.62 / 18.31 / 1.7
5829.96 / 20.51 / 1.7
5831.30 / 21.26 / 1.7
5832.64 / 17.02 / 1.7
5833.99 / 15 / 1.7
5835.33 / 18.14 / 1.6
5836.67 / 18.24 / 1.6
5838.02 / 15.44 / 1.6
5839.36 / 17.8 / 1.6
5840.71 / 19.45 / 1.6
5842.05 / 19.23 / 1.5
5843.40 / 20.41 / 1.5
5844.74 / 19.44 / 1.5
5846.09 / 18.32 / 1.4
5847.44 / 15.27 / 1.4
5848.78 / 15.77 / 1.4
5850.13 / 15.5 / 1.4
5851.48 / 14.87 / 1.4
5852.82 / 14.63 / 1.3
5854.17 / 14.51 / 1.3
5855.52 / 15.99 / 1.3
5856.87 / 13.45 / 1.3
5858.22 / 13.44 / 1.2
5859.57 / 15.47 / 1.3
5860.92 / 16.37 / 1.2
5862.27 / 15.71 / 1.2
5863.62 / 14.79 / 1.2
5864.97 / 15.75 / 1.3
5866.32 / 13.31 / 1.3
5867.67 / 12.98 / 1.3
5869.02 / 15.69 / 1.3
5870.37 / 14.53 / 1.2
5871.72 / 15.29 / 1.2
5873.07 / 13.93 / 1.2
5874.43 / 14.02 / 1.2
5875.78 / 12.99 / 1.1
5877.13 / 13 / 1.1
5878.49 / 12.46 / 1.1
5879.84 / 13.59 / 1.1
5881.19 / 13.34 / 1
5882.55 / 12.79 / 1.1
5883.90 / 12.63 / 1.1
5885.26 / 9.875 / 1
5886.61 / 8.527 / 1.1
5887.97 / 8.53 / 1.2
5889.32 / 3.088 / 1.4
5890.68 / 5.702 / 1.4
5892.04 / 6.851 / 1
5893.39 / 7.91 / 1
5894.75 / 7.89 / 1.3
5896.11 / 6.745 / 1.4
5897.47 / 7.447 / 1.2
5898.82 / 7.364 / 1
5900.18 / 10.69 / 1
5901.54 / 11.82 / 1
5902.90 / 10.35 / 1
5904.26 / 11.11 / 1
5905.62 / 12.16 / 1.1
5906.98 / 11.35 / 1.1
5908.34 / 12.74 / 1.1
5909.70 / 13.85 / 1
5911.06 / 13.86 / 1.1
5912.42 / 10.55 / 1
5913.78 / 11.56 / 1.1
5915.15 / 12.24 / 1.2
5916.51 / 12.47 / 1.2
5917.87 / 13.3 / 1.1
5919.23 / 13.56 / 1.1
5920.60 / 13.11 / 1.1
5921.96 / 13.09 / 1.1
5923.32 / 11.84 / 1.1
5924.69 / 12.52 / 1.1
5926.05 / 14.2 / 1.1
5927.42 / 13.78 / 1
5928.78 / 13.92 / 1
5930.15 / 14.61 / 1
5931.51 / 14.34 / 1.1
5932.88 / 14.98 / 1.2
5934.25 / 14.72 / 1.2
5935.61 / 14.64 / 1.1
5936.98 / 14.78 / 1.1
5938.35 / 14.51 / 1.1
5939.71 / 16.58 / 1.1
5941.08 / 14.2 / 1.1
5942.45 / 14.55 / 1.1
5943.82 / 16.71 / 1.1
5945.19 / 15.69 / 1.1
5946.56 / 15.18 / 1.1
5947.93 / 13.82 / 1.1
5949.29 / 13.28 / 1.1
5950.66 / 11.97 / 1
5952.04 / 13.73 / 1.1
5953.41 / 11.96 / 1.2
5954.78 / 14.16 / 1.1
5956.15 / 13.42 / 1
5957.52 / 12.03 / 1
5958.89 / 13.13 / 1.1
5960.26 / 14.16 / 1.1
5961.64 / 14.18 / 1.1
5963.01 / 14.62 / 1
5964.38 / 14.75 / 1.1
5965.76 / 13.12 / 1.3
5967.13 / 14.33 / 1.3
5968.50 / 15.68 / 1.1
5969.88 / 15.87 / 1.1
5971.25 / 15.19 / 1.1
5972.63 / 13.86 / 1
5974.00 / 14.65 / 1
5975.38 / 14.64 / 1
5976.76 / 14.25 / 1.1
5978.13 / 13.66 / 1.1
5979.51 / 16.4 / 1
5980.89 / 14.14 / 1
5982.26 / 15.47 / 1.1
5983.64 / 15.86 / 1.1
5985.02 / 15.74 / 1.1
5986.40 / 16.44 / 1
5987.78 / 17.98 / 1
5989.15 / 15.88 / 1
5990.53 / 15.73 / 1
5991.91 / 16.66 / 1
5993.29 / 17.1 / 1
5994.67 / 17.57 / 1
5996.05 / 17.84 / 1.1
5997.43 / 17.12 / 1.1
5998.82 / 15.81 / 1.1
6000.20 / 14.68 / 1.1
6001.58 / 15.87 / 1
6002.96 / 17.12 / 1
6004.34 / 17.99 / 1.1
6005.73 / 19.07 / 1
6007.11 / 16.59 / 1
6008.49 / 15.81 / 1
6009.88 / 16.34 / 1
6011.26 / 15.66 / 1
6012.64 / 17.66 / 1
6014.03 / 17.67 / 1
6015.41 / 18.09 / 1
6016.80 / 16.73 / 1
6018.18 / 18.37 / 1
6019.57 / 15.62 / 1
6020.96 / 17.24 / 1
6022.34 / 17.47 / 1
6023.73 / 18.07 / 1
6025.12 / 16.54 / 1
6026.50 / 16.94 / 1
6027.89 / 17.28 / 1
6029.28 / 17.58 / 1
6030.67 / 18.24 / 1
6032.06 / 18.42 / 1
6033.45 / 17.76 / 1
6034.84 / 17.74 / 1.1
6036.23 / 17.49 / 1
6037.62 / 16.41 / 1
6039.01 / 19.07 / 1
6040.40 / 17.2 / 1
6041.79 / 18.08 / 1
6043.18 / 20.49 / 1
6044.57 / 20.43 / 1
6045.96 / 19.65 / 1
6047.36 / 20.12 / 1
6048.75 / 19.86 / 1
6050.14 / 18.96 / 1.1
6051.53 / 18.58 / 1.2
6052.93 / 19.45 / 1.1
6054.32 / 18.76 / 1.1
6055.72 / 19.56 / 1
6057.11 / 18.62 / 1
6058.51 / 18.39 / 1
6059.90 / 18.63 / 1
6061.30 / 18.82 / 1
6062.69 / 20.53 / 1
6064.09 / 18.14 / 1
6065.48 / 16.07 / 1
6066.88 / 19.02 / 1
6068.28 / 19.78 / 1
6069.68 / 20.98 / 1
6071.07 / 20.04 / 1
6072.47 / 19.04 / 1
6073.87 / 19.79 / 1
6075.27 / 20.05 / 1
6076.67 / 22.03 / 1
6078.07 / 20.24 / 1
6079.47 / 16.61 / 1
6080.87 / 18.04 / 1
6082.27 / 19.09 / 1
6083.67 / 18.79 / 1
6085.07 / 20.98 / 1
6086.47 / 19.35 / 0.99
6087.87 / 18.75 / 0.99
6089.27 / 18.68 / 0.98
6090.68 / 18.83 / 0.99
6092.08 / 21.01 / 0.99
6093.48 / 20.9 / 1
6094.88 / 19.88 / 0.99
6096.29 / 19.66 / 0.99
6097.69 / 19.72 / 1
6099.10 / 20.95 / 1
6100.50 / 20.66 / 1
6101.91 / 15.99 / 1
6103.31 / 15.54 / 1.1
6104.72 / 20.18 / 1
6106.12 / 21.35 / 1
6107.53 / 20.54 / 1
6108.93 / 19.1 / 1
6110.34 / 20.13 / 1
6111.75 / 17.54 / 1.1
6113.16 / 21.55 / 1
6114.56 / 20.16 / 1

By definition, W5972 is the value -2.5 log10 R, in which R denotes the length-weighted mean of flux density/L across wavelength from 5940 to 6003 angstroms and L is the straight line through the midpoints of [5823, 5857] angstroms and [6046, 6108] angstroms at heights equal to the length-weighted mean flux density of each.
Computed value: 0.22 mag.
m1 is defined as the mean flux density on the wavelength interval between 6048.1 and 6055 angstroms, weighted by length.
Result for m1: 19.1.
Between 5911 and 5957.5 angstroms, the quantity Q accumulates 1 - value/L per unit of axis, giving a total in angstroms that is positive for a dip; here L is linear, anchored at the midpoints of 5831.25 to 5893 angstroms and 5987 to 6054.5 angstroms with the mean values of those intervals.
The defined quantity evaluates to 6.14 angstroms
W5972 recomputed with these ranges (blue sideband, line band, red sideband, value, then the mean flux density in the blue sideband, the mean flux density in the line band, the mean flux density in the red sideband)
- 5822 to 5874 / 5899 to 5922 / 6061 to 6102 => 0.379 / 16.3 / 12.1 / 19.5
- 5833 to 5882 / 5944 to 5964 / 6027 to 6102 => 0.240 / 15.5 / 13.8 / 19.1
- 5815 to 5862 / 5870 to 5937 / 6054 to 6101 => 0.433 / 16.8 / 11.8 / 19.4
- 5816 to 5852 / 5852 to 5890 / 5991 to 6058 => 0.298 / 17.4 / 13.2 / 17.7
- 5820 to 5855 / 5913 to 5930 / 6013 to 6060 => 0.330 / 17.2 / 13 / 18.2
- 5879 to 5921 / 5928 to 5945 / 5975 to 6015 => -0.167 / 10.5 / 14.9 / 16.3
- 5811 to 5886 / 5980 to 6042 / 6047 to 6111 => 0.084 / 15.9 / 17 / 19.3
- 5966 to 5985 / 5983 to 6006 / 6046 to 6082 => -0.057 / 14.9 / 16.7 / 19.2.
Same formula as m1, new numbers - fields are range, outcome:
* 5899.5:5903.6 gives 10.9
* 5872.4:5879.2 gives 13.3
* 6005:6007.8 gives 17.8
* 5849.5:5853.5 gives 15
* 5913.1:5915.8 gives 11.9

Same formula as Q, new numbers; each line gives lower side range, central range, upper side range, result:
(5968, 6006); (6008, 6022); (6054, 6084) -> 0.1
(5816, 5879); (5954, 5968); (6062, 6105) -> 3.1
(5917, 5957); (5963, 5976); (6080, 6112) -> 0.4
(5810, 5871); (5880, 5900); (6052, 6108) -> 9.9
